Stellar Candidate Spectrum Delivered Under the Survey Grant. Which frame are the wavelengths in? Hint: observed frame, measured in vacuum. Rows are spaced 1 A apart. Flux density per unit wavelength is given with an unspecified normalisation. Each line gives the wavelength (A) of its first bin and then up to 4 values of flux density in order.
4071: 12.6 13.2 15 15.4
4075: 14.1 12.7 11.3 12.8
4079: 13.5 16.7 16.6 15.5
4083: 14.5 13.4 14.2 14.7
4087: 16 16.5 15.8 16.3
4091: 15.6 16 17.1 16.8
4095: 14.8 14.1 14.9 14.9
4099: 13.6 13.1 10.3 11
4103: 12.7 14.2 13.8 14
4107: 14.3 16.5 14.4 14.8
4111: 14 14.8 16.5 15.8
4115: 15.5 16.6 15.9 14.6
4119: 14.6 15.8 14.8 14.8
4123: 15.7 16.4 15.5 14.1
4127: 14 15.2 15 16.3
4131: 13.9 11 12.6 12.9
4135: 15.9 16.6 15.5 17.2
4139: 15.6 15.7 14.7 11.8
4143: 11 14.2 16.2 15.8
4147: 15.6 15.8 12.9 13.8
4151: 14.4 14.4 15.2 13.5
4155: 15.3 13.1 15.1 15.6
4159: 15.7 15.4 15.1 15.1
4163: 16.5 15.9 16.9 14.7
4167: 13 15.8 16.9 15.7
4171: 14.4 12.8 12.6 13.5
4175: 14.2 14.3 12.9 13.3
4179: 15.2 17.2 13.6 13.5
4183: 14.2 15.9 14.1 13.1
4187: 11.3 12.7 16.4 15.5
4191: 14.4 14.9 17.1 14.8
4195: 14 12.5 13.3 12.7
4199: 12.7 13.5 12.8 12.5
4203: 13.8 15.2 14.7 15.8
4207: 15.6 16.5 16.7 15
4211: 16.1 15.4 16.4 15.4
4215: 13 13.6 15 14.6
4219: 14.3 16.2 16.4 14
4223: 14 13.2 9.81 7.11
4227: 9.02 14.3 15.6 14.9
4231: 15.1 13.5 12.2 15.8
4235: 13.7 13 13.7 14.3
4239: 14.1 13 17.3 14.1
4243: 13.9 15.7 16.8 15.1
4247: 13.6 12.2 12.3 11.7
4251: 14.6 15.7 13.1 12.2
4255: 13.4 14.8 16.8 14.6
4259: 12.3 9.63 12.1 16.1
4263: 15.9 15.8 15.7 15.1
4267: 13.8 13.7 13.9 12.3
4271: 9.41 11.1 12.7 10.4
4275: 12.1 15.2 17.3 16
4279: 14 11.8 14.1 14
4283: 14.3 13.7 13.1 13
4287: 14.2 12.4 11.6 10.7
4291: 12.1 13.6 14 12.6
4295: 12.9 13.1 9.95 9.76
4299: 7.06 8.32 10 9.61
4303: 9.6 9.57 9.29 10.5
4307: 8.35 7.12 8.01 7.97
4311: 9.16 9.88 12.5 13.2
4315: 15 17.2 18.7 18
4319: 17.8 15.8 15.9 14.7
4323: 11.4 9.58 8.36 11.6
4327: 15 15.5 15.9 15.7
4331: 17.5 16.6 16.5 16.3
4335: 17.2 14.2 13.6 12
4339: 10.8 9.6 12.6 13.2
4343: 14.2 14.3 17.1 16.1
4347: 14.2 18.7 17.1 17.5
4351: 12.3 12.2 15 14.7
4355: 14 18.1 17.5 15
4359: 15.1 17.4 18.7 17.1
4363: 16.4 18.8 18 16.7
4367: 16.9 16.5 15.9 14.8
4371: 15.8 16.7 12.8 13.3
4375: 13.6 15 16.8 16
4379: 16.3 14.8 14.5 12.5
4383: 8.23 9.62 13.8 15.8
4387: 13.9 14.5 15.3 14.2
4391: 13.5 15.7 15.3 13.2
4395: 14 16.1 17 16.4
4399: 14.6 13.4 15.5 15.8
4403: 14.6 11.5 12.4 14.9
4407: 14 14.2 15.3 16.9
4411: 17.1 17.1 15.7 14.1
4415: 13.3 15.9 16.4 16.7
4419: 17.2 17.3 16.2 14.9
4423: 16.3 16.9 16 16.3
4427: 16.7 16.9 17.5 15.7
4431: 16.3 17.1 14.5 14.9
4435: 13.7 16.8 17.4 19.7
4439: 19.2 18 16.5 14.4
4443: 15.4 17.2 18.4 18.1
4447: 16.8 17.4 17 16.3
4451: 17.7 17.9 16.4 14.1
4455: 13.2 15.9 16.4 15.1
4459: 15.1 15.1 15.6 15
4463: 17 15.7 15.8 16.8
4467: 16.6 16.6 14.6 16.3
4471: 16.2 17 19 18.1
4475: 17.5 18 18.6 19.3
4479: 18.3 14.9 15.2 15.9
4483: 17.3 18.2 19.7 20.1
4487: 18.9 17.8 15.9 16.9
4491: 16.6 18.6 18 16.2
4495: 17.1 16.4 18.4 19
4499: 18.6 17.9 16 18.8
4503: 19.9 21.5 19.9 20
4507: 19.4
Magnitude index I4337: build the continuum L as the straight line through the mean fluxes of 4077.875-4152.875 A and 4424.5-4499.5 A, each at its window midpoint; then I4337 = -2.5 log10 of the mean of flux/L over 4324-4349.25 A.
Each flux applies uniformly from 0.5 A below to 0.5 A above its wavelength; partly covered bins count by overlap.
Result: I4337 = 0.12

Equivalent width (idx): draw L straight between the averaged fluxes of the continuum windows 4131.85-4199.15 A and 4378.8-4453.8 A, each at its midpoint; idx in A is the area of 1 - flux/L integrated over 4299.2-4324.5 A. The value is 5.5 A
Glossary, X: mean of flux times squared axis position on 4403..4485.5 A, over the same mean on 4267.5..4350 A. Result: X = 1.3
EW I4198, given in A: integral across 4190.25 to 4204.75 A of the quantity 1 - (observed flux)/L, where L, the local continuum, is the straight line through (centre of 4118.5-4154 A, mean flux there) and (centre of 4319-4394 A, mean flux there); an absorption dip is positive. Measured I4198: 0.8 A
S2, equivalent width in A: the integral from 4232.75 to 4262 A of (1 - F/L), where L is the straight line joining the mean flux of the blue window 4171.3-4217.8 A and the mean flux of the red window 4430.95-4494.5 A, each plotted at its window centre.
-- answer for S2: 1.8 A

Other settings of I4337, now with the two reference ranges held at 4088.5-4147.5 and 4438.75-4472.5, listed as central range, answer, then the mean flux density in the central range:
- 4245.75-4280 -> 0.13 mag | 13.6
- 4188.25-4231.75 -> 0.07 mag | 14.3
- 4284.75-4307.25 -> 0.37 mag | 11.1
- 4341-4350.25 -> 0.01 mag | 15.6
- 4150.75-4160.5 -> 0.01 mag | 14.8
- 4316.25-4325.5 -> 0.08 mag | 14.5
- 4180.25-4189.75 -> 0.08 mag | 14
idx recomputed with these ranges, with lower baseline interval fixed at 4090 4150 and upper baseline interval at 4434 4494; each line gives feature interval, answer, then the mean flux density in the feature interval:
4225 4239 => 2.0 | 13.2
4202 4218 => 0.2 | 15.1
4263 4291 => 4.1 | 13.4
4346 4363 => 0.2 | 15.9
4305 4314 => 3.7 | 9.41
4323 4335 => 1.2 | 14.4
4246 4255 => 1.3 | 13.3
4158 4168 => -0.3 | 15.4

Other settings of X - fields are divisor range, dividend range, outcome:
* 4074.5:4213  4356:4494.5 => 1.25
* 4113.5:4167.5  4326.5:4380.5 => 1.15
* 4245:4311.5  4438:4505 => 1.50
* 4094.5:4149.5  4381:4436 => 1.18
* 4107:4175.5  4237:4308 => 0.92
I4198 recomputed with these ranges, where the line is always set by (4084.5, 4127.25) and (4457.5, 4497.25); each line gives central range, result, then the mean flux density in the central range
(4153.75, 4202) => 2.7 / 14.4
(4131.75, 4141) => 0.1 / 14.9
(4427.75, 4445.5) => 0.1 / 16.6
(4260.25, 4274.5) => 2.2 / 13.4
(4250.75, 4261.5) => 1.5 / 13.5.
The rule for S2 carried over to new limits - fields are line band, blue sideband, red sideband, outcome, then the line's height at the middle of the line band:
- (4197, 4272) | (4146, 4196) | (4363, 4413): 3.62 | 14.7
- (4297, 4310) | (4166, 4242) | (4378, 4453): 5.18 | 14.9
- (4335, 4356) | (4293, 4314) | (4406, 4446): -3.83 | 12.1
